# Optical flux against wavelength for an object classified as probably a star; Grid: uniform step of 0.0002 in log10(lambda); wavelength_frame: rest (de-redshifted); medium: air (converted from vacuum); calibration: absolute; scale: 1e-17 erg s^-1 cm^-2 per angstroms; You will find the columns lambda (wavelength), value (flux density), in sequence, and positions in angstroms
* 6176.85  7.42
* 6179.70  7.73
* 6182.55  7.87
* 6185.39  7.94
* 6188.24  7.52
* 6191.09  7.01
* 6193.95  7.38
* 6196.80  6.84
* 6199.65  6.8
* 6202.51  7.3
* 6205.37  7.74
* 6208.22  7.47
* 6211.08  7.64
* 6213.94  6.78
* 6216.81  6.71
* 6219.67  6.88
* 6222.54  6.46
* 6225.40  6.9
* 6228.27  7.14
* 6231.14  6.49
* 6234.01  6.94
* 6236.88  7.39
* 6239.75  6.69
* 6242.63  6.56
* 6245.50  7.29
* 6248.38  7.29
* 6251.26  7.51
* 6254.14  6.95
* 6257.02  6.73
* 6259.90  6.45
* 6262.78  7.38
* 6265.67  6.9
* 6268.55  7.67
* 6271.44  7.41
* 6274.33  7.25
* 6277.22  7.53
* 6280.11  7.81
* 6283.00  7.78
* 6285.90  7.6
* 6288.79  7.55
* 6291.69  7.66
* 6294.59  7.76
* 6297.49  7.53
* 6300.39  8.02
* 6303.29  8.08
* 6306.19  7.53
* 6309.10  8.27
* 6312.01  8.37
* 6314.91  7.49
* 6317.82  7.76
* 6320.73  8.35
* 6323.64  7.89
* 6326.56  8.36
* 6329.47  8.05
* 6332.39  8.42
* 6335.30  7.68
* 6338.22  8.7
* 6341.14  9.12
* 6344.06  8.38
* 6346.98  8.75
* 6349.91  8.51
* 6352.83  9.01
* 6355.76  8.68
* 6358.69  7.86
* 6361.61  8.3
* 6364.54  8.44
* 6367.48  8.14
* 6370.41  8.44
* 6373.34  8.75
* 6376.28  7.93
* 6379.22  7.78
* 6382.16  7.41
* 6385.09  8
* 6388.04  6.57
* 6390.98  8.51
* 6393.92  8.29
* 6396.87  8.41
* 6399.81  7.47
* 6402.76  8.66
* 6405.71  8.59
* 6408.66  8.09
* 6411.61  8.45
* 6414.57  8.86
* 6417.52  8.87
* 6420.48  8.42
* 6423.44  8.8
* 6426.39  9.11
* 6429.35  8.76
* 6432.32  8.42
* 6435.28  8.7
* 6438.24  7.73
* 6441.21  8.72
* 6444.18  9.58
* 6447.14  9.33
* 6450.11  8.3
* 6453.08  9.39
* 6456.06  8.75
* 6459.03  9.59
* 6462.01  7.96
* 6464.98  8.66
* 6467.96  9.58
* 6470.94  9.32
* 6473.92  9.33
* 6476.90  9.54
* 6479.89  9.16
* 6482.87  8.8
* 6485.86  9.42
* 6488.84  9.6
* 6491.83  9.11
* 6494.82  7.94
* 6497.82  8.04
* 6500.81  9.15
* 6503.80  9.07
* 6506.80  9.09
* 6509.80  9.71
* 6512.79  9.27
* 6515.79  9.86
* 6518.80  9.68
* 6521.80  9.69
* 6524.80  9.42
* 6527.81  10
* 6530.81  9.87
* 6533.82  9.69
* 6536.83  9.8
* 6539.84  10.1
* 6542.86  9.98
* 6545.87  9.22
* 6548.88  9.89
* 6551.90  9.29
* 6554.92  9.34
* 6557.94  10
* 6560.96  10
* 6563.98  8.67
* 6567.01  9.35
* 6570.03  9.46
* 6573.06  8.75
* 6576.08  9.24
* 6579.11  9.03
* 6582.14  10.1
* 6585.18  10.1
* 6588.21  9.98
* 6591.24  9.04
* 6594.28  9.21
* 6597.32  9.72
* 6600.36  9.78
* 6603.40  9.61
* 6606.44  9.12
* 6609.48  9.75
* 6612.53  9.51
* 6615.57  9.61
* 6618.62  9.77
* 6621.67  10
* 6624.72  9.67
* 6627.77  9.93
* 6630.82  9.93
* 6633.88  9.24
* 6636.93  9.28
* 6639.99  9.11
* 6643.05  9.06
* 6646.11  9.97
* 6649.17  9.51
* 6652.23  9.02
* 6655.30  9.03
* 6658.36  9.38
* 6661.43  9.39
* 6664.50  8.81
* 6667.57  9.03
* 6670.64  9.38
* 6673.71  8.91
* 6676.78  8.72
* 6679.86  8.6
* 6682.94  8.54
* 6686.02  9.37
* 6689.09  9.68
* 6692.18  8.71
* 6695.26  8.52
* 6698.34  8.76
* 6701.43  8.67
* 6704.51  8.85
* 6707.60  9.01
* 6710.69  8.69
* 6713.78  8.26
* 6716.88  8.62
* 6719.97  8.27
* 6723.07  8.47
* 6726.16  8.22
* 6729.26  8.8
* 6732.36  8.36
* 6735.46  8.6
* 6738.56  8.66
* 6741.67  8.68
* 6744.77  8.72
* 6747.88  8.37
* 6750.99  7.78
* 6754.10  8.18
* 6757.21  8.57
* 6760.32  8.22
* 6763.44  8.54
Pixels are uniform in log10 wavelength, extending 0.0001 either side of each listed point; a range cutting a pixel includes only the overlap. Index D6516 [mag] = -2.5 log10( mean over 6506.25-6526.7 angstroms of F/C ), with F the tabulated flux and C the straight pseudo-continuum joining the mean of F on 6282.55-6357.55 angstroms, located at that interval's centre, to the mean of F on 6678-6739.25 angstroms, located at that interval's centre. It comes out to -0.139 mag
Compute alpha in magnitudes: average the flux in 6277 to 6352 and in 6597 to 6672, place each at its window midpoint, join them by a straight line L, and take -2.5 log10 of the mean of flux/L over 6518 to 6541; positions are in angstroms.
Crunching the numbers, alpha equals -0.09 mag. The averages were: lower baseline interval 8.05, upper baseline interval 9.46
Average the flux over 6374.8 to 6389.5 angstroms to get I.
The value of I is 7.54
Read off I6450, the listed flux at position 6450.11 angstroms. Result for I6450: 8.3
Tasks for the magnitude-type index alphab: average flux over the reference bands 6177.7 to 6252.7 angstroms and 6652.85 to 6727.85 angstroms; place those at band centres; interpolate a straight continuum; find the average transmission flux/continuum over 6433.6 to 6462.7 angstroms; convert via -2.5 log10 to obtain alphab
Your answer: -0.11 mag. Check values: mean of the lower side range 7.16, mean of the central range 8.83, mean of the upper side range 8.83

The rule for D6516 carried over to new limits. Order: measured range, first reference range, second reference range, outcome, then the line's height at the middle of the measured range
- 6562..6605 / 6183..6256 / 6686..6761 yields -0.155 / 8.18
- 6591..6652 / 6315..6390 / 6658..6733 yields -0.104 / 8.67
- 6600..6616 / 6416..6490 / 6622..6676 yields -0.033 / 9.26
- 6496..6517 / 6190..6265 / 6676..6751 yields -0.150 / 7.96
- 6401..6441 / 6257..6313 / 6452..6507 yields 0.002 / 8.59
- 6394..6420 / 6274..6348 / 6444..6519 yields 0.026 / 8.62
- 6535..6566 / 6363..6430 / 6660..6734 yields -0.130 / 8.54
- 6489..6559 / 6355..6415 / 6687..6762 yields -0.137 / 8.33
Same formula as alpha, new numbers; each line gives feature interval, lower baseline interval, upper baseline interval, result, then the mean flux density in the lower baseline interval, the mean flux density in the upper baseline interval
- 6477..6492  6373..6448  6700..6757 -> -0.104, 8.38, 8.51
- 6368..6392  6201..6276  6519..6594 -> 0.036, 7.07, 9.58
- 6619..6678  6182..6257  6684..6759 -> -0.117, 7.12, 8.62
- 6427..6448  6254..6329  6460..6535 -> 0.003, 7.64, 9.24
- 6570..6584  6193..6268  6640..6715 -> -0.092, 7.03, 9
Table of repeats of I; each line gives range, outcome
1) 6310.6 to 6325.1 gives 7.97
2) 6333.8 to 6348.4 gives 8.53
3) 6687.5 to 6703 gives 8.88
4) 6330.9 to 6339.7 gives 8.27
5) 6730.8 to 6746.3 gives 8.61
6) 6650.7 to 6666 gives 9.12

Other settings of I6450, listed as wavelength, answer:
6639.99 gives 9.11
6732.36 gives 8.36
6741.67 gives 8.68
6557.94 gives 10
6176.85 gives 7.42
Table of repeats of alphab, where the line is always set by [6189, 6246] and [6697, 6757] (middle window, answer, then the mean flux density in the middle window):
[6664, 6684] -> -0.06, 8.87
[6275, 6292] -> -0.06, 7.64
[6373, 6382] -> -0.07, 7.96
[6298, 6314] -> -0.10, 8.01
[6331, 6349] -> -0.15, 8.51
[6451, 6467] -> -0.15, 8.87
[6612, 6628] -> -0.19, 9.75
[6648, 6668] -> -0.11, 9.17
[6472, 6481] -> -0.20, 9.35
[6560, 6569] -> -0.16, 9.31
